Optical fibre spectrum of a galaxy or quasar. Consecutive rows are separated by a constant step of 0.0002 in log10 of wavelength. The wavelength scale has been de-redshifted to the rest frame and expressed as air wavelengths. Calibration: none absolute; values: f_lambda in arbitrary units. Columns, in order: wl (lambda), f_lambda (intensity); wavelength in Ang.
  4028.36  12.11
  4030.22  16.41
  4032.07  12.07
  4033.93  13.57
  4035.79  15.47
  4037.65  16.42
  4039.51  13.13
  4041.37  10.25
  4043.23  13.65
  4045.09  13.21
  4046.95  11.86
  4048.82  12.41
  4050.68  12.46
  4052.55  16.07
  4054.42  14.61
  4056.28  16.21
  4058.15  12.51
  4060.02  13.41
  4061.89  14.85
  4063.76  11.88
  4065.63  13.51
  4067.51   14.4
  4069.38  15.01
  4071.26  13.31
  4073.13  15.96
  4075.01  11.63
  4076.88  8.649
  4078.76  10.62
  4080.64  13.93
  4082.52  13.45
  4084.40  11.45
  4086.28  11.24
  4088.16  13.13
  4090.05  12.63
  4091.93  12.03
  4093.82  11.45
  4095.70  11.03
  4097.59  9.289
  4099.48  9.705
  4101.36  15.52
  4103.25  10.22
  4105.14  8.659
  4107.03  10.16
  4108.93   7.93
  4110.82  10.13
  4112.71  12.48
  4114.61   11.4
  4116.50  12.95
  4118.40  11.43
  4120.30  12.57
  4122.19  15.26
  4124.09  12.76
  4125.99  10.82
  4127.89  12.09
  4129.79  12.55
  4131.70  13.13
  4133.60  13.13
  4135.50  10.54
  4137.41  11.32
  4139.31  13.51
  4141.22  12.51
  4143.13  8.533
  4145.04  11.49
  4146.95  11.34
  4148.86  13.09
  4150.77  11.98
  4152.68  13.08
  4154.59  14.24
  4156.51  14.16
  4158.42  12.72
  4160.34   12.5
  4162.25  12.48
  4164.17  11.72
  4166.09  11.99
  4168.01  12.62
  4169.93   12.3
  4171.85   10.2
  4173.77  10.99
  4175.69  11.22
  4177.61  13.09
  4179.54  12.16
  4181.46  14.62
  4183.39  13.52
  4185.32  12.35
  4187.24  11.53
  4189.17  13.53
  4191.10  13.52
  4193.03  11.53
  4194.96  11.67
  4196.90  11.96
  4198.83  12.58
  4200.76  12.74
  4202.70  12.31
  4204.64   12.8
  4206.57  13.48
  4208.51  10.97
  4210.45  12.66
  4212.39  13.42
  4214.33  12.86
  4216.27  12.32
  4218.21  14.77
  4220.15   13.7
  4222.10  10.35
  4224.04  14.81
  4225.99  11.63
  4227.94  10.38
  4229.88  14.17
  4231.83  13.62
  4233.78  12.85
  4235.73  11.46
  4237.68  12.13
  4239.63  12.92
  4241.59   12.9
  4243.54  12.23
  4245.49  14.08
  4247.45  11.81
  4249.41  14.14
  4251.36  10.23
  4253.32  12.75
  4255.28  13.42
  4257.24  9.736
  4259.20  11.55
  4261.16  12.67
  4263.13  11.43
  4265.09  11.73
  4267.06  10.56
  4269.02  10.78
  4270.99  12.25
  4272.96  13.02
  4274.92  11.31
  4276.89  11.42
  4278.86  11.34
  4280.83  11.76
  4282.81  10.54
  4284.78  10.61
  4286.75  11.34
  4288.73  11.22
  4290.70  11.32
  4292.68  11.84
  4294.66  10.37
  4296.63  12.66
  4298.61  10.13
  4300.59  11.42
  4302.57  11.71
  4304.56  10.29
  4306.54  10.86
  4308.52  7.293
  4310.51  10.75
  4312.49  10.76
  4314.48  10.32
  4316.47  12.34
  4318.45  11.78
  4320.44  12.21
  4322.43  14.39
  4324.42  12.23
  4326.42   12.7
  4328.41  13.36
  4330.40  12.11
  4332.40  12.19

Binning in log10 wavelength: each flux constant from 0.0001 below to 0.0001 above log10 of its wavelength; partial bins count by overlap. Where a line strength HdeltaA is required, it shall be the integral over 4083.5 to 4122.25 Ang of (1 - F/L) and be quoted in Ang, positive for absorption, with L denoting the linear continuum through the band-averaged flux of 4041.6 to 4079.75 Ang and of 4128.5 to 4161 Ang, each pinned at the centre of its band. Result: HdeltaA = 4.3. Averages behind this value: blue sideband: 13.3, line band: 11.4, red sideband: 12.3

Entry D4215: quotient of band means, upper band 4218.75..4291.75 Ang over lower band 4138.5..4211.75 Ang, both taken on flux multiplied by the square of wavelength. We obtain 1.01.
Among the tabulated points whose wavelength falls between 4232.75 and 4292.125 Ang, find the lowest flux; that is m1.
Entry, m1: 9.736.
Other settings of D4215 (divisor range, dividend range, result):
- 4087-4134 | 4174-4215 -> 1.12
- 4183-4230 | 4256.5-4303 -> 0.94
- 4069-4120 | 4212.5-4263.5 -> 1.15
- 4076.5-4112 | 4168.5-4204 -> 1.16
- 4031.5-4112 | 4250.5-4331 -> 1.02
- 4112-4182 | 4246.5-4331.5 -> 1.01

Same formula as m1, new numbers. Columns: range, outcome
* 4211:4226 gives 10.35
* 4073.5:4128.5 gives 7.93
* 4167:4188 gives 10.2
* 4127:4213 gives 8.533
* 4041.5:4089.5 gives 8.649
